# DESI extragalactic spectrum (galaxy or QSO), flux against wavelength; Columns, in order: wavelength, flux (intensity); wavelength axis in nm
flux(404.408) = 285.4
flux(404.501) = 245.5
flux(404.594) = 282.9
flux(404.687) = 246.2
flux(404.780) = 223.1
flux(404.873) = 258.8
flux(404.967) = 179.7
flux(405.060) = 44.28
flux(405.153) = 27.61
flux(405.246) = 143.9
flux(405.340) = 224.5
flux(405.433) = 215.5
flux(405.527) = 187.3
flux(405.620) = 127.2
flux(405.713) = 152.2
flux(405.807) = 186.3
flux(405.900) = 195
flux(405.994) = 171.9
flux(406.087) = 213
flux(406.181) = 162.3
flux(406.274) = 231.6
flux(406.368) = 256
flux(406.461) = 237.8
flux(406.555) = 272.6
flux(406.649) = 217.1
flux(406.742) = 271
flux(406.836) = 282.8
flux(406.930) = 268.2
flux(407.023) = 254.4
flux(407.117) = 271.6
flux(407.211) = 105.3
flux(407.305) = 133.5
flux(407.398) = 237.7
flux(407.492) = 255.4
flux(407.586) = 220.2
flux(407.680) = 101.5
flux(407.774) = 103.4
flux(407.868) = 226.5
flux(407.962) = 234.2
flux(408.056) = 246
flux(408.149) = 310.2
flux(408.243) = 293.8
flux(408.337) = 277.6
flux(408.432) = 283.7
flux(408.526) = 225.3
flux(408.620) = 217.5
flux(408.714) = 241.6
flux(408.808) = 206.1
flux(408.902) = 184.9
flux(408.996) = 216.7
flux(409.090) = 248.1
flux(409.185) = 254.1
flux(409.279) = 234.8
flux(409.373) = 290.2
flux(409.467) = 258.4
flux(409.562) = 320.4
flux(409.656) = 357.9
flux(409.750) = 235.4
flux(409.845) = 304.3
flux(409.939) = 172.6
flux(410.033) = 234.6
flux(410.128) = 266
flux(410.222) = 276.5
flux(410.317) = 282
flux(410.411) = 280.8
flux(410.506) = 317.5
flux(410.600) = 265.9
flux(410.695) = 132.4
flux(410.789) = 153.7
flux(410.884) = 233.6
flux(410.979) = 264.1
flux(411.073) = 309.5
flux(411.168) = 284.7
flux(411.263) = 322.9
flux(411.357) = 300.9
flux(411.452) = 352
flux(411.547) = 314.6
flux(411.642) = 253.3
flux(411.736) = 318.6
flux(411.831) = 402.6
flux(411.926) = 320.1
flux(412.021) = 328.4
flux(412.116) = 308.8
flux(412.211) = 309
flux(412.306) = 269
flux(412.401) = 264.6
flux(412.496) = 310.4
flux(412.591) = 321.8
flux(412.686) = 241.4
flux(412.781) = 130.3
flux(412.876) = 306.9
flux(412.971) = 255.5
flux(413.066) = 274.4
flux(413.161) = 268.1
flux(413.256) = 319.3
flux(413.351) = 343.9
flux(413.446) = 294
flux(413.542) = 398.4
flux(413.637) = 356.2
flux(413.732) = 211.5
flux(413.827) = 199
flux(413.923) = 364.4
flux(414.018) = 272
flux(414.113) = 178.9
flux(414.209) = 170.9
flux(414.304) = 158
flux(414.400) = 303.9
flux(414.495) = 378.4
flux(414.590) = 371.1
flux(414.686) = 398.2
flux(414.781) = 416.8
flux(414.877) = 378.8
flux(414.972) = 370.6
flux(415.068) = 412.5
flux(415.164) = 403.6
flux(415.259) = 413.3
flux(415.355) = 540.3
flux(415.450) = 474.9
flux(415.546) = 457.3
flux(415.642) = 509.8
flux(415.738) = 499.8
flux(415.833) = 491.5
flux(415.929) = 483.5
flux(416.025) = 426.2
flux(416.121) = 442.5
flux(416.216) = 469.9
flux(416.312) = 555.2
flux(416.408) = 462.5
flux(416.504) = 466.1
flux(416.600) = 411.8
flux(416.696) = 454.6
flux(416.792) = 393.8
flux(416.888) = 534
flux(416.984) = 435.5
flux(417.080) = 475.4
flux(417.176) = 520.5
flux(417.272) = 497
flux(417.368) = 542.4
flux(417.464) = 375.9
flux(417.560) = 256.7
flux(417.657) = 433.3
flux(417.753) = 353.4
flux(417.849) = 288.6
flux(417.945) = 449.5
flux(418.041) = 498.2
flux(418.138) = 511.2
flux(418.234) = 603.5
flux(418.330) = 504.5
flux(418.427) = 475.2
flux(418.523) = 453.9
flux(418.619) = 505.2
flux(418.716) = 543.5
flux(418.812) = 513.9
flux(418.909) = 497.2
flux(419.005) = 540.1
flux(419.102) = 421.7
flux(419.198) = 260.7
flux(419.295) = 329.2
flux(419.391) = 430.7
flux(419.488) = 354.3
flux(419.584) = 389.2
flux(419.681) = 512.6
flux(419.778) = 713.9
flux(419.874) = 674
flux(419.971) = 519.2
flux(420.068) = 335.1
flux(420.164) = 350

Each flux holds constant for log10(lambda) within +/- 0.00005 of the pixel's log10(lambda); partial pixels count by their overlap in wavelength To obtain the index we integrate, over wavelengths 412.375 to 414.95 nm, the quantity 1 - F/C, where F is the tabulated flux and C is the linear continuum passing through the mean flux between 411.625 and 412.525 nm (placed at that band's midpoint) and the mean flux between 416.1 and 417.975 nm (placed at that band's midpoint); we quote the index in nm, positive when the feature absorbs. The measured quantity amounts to 0.43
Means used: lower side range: 310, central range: 293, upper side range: 441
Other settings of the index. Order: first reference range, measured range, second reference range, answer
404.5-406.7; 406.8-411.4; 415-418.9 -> 0.53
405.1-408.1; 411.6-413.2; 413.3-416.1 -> 0.16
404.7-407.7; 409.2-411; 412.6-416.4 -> 0.11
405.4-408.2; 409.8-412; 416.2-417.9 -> 0.19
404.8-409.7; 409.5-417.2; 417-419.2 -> 0.41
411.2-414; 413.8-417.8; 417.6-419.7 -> -0.33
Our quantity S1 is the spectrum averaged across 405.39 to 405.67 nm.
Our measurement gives 176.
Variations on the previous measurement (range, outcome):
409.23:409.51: 262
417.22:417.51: 474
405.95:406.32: 195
